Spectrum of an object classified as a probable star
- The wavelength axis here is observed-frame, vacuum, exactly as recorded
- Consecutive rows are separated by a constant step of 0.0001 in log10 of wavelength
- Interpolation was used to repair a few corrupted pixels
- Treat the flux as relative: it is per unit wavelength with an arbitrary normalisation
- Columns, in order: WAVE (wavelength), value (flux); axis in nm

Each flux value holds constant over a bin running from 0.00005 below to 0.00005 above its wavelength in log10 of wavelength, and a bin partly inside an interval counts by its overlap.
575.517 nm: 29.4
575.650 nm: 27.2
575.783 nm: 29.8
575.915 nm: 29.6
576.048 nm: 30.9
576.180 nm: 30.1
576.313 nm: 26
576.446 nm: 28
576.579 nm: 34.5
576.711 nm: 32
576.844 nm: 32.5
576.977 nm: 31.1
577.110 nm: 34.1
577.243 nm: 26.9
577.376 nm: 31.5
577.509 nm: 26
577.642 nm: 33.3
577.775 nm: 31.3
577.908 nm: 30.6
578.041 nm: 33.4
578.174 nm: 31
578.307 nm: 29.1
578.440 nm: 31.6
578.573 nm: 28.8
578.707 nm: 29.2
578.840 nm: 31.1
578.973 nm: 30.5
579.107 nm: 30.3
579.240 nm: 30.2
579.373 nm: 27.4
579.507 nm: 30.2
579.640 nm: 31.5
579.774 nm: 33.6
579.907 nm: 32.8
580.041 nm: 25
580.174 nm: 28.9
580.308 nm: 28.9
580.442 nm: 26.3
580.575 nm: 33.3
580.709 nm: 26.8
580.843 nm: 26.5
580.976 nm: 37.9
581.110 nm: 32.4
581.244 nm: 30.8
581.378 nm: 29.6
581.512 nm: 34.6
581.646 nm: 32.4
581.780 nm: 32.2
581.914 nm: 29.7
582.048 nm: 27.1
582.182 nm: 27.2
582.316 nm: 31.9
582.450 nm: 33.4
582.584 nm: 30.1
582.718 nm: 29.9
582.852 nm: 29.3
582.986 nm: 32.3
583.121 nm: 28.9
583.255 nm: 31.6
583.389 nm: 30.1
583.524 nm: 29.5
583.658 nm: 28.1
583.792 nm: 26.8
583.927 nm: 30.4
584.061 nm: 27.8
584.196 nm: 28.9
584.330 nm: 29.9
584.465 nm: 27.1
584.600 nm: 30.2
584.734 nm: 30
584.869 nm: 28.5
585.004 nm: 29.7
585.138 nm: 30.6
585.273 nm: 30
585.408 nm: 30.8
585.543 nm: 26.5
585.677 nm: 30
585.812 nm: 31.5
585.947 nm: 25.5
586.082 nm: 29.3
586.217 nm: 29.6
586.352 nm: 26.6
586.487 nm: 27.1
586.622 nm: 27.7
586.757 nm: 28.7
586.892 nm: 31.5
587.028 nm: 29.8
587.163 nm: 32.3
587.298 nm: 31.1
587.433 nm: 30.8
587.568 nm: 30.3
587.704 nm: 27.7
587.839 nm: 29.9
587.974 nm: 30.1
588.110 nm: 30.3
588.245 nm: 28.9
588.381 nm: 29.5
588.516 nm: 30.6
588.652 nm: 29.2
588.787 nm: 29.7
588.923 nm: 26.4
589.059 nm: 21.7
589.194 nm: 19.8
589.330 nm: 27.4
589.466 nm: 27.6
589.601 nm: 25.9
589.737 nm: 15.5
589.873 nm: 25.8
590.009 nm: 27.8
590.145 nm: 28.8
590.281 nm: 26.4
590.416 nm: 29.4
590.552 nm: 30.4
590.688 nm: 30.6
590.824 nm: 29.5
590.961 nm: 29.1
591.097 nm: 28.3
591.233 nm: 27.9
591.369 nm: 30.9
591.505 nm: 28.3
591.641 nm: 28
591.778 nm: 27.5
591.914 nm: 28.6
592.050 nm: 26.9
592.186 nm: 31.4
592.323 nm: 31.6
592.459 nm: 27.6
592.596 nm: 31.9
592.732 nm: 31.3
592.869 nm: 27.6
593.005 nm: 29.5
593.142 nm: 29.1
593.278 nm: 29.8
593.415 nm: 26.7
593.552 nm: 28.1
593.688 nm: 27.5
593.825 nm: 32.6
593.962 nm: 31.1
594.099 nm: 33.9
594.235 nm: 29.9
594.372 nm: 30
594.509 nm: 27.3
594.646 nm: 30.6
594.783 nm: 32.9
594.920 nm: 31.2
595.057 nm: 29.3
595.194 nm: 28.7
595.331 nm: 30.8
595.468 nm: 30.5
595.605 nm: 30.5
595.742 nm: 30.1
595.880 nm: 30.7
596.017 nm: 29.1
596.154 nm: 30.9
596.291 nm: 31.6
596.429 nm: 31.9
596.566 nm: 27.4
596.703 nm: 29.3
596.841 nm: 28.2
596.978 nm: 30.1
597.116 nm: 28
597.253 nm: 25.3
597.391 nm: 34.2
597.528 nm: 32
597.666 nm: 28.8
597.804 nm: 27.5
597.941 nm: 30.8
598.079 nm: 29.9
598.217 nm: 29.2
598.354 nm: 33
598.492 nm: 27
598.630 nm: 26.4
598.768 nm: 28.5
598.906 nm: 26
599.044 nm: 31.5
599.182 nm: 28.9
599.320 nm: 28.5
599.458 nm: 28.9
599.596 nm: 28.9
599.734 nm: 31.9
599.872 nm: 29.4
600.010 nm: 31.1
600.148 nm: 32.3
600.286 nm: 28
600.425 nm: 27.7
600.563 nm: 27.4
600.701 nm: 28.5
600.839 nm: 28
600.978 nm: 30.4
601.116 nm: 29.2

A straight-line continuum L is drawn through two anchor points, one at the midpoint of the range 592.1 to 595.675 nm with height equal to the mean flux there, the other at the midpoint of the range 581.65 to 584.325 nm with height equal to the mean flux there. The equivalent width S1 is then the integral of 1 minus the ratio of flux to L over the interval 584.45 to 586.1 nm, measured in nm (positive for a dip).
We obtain 0.03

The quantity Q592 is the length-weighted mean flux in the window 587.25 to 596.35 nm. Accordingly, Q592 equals 29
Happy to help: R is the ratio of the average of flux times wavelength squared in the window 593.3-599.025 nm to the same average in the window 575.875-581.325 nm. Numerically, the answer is 1.0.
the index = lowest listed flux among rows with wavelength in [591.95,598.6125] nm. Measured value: 25.3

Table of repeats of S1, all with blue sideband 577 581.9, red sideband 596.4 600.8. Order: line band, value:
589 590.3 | 0.227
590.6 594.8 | 0.018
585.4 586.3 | 0.037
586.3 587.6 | 0.019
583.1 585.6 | 0.080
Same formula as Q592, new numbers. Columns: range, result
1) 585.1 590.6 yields 28.2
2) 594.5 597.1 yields 30.1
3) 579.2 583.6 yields 30.4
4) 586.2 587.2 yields 29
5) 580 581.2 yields 29.7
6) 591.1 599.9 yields 29.6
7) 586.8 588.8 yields 30.1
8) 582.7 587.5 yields 29.4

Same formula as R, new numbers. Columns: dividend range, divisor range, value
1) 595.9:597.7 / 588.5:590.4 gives 1.18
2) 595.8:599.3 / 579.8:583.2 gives 1.02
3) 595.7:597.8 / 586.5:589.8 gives 1.09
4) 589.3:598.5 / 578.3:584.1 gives 1.01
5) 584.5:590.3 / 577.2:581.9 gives 0.95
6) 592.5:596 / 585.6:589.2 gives 1.06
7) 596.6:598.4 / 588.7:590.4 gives 1.20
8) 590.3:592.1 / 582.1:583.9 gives 0.99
